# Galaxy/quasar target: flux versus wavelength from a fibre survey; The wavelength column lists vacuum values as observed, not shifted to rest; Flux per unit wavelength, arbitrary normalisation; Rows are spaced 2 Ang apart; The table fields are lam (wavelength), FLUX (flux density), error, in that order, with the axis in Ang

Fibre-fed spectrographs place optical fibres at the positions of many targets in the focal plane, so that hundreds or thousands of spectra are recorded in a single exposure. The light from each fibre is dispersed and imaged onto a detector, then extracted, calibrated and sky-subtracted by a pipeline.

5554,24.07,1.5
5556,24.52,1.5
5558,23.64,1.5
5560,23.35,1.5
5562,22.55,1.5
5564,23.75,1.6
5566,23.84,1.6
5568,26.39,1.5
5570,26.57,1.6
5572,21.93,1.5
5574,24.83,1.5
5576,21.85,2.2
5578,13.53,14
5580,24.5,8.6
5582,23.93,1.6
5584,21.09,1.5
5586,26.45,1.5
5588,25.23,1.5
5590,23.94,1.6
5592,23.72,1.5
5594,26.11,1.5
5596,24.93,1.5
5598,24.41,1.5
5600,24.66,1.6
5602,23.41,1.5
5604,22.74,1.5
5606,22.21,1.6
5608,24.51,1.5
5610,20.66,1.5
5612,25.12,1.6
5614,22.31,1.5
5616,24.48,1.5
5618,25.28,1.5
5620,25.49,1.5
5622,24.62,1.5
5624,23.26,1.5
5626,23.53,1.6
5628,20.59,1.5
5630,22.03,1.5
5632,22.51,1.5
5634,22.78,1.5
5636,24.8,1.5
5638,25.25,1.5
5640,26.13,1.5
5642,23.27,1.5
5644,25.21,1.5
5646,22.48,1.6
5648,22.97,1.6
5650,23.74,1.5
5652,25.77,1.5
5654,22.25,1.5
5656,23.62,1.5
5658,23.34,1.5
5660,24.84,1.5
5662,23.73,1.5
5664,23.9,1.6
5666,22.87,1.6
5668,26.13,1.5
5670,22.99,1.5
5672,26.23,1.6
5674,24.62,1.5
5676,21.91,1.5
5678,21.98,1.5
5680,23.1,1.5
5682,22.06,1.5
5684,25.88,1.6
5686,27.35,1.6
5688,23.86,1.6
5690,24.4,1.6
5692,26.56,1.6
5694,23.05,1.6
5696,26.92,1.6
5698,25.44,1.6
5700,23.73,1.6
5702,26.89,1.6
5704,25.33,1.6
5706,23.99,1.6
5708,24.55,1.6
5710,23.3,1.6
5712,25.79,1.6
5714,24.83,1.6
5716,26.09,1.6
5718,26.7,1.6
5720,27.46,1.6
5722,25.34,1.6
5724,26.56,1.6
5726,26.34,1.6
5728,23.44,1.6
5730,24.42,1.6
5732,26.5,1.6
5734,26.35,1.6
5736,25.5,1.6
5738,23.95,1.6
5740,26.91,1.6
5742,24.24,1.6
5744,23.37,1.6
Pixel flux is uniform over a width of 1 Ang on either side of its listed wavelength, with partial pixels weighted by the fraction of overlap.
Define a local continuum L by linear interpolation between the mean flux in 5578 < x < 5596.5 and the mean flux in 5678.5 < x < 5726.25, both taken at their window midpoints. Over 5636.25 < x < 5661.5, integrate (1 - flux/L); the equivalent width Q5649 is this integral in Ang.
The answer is 0.5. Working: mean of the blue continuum 23.8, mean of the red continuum 25.2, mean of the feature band 24.1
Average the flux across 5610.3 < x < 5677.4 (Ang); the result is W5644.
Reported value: 23.8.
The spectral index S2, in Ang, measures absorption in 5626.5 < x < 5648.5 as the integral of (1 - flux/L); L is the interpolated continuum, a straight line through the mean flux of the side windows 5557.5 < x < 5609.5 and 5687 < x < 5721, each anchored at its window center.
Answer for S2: 0.8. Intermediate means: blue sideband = 23.6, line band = 23.5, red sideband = 25.2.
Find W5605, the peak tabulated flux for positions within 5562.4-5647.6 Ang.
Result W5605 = 26.57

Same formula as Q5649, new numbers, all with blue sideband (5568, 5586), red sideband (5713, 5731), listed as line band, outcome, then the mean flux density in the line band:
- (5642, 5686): 1.2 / 23.9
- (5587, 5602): -1.0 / 24.6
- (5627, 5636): 0.6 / 22.3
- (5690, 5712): 0.2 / 25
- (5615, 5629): -0.1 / 23.9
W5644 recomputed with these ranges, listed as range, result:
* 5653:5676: 24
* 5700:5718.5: 25.2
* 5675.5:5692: 24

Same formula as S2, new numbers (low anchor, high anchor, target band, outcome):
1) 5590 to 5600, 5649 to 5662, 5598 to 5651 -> 1.5 Ang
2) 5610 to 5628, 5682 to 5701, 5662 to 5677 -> 0.4 Ang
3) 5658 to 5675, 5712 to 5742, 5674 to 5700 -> 0.5 Ang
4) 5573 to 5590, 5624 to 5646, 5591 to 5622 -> -1.2 Ang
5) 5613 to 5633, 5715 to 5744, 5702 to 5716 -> 0.2 Ang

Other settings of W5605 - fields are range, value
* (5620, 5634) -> 25.49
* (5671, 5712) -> 27.35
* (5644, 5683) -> 26.23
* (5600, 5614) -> 25.12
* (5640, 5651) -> 26.13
